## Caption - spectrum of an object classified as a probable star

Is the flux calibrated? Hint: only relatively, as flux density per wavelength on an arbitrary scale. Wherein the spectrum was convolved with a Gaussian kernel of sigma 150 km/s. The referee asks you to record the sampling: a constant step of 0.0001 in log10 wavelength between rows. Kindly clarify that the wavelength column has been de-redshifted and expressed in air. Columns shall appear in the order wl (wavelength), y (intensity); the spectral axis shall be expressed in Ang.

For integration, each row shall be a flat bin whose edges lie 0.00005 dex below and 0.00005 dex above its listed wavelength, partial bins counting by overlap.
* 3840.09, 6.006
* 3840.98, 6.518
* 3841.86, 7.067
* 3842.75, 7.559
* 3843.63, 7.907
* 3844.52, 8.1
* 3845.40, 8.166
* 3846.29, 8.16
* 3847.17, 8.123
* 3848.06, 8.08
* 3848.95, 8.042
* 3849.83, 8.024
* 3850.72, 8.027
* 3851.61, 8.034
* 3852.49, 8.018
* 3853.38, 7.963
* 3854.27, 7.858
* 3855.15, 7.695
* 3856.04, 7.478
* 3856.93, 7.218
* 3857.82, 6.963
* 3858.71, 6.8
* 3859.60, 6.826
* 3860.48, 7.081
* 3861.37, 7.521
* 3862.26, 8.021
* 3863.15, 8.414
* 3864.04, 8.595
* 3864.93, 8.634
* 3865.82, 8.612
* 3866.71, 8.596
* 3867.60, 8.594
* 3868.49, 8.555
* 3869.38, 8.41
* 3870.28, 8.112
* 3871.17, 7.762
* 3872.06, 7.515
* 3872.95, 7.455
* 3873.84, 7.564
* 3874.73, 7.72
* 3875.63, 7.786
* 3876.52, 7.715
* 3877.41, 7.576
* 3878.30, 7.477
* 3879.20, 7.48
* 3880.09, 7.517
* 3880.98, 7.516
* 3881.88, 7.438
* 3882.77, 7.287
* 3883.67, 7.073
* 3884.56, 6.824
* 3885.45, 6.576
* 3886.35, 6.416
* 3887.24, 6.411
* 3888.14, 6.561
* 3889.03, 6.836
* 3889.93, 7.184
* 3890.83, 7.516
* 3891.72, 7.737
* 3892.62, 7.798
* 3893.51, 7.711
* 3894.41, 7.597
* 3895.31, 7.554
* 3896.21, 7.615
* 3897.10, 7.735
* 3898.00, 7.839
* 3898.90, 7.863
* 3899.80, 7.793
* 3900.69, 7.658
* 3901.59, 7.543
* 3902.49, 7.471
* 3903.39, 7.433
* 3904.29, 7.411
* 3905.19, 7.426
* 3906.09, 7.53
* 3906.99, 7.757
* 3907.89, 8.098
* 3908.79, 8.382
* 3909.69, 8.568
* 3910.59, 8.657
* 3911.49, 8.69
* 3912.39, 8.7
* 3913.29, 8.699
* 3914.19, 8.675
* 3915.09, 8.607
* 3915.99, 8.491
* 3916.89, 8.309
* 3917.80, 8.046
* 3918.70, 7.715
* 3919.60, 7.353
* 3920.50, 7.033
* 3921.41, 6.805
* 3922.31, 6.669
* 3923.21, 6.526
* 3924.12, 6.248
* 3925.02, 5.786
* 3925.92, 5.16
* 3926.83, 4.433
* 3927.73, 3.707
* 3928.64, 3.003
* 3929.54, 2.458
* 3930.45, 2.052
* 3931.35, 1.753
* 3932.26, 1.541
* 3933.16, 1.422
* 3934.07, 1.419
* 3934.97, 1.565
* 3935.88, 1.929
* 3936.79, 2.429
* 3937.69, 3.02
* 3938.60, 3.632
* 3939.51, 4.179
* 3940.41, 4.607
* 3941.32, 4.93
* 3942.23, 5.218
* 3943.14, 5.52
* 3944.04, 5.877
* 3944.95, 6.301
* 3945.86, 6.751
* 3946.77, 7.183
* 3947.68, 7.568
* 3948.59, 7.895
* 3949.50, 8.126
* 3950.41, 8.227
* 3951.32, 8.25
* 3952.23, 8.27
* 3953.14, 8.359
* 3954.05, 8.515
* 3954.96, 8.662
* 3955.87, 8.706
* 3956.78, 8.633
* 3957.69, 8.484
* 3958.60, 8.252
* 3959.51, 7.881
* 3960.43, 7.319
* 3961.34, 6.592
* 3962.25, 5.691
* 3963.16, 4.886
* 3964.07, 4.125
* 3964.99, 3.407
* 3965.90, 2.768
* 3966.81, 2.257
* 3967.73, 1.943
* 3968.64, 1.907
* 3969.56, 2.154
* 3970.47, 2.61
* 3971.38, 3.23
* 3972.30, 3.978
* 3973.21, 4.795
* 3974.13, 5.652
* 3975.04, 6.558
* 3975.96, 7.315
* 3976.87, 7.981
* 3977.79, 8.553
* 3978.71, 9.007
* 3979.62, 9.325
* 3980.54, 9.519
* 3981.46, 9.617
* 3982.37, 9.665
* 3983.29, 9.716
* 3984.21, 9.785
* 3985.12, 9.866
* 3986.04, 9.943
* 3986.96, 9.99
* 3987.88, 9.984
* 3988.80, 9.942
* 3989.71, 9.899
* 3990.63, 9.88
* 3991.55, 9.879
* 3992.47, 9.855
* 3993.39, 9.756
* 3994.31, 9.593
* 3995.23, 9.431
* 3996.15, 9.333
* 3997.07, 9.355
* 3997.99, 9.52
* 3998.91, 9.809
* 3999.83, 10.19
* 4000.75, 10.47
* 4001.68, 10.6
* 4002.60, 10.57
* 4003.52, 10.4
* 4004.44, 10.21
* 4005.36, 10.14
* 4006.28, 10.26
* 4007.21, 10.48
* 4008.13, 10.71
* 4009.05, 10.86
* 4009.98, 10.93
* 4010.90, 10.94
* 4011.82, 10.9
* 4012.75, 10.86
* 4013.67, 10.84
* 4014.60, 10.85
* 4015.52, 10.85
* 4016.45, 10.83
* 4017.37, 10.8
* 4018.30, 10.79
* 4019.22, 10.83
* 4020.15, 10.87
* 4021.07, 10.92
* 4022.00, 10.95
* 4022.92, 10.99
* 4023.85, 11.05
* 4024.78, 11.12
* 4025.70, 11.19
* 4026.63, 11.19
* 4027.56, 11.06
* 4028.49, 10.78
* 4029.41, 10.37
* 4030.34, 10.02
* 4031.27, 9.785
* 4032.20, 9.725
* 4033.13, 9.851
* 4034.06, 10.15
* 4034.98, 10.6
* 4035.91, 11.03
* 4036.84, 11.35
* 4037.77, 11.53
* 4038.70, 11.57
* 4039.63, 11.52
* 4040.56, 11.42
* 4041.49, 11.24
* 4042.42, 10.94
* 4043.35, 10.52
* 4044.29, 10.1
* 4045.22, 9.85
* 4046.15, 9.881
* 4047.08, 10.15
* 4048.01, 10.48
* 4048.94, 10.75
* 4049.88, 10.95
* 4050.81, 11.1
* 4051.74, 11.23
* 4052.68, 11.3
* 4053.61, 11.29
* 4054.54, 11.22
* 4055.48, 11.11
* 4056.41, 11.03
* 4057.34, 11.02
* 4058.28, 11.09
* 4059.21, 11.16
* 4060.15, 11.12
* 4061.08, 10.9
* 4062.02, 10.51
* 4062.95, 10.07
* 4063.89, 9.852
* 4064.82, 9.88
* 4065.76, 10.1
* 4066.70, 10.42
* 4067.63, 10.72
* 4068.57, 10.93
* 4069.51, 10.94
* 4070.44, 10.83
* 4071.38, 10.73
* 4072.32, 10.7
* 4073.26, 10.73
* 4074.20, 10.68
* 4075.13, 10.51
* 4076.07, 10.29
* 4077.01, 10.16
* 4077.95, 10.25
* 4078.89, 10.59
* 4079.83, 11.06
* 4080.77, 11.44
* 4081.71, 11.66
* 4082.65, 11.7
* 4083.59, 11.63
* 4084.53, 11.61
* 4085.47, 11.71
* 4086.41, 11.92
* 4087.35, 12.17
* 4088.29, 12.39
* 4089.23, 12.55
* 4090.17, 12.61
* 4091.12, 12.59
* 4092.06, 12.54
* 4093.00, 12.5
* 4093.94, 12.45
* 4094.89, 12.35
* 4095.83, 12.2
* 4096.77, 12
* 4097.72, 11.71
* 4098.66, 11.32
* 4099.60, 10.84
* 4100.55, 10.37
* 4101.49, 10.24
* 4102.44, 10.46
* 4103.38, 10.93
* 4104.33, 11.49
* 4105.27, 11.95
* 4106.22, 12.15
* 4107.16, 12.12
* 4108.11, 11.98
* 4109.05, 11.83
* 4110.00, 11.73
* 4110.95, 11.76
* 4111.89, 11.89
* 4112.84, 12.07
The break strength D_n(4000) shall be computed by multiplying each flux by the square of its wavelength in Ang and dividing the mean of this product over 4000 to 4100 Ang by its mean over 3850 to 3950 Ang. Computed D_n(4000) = 1.74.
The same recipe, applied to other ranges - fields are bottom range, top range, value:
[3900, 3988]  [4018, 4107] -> 1.83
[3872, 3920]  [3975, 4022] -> 1.38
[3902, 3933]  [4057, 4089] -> 1.80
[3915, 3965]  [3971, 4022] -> 1.70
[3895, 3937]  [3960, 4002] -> 1.24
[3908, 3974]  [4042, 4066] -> 1.98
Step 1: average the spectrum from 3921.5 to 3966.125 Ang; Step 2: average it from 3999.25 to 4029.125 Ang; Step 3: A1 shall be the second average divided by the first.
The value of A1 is 1.97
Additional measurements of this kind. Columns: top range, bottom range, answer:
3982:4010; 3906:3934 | 1.60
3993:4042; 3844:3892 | 1.38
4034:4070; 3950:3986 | 1.60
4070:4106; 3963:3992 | 1.65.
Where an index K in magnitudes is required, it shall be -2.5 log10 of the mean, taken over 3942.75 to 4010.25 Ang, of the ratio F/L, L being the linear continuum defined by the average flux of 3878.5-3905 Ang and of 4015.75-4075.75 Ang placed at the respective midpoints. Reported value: 0.17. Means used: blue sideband 7.36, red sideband 10.8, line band 7.97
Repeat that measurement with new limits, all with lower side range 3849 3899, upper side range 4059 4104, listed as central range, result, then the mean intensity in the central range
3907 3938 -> 0.42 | 5.68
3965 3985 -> 0.47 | 6.12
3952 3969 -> 0.43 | 6.13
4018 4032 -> -0.06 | 10.8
